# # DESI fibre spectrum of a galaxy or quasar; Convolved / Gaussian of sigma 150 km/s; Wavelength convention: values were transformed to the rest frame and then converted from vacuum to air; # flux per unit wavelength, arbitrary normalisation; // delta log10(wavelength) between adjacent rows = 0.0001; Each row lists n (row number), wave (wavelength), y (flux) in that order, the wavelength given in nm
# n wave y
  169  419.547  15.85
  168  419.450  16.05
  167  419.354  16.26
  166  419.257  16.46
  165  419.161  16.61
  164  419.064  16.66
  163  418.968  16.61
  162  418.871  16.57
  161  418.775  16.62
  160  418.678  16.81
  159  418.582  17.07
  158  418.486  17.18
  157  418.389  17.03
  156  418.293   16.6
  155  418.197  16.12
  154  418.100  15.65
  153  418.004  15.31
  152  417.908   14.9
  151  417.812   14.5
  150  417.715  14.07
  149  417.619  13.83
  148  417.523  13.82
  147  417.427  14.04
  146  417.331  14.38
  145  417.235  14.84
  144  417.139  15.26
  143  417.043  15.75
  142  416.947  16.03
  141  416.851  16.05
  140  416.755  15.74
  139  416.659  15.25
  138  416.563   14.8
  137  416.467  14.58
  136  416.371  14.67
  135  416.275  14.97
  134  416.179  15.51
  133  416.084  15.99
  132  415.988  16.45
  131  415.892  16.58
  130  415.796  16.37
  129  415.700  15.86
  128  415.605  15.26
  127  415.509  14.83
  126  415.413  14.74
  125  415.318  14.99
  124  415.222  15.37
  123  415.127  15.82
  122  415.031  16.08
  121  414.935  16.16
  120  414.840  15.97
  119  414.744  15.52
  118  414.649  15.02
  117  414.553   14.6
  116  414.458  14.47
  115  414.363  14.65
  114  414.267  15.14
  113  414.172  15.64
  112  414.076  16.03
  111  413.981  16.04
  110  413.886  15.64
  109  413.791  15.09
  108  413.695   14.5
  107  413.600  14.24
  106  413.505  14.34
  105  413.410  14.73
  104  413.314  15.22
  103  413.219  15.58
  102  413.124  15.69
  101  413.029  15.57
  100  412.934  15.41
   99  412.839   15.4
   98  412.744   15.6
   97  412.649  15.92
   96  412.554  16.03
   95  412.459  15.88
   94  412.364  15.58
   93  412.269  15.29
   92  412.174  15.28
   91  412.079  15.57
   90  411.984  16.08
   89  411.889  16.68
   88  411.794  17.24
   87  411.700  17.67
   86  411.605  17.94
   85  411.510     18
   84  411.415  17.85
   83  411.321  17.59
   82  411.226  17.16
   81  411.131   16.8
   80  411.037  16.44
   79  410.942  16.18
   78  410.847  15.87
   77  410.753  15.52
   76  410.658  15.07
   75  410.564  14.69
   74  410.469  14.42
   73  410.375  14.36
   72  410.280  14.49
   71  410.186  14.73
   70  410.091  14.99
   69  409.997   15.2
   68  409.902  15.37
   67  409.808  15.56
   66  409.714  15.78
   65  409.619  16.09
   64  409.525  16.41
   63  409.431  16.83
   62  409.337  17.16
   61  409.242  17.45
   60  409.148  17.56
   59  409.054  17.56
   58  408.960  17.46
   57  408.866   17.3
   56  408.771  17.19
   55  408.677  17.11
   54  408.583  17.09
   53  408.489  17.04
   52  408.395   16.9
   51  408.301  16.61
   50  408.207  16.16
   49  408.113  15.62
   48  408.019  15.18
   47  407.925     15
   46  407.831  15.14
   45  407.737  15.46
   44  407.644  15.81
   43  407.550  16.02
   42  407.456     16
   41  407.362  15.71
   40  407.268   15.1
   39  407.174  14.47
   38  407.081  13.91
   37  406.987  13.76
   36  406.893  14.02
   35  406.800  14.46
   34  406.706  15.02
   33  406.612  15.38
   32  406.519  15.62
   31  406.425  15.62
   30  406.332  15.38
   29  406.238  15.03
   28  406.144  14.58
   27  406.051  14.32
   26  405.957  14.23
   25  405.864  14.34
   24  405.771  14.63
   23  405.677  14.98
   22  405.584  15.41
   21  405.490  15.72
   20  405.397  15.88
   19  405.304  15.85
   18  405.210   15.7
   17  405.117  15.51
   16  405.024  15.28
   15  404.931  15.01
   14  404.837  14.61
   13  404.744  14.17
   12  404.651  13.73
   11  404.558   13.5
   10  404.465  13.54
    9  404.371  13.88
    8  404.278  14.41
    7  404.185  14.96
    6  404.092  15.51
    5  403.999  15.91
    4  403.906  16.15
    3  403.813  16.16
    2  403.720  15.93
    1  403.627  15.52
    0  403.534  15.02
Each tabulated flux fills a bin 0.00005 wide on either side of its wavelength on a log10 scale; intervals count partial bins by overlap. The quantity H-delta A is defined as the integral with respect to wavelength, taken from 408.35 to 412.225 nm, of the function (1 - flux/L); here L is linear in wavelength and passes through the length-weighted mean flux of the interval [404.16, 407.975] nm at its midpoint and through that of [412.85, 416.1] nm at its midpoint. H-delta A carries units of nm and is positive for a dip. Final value -0.31 nm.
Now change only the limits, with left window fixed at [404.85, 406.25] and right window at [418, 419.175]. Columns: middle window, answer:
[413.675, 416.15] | 0.099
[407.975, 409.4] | -0.134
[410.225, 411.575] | -0.031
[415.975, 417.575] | 0.118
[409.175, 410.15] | -0.034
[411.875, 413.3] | 0.019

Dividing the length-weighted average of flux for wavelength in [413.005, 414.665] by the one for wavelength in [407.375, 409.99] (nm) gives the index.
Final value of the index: 0.92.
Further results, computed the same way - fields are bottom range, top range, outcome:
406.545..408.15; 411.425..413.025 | 1.08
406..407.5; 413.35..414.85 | 1.01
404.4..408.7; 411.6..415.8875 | 1.02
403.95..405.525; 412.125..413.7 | 1.03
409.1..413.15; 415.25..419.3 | 0.97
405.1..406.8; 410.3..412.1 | 1.08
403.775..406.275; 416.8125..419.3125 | 1.05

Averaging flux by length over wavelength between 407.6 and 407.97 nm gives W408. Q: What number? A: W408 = 15.4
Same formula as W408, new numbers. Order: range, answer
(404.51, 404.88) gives 14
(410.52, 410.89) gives 15.3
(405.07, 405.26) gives 15.6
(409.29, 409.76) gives 16.5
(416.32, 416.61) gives 14.7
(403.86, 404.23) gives 15.6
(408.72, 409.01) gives 17.3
